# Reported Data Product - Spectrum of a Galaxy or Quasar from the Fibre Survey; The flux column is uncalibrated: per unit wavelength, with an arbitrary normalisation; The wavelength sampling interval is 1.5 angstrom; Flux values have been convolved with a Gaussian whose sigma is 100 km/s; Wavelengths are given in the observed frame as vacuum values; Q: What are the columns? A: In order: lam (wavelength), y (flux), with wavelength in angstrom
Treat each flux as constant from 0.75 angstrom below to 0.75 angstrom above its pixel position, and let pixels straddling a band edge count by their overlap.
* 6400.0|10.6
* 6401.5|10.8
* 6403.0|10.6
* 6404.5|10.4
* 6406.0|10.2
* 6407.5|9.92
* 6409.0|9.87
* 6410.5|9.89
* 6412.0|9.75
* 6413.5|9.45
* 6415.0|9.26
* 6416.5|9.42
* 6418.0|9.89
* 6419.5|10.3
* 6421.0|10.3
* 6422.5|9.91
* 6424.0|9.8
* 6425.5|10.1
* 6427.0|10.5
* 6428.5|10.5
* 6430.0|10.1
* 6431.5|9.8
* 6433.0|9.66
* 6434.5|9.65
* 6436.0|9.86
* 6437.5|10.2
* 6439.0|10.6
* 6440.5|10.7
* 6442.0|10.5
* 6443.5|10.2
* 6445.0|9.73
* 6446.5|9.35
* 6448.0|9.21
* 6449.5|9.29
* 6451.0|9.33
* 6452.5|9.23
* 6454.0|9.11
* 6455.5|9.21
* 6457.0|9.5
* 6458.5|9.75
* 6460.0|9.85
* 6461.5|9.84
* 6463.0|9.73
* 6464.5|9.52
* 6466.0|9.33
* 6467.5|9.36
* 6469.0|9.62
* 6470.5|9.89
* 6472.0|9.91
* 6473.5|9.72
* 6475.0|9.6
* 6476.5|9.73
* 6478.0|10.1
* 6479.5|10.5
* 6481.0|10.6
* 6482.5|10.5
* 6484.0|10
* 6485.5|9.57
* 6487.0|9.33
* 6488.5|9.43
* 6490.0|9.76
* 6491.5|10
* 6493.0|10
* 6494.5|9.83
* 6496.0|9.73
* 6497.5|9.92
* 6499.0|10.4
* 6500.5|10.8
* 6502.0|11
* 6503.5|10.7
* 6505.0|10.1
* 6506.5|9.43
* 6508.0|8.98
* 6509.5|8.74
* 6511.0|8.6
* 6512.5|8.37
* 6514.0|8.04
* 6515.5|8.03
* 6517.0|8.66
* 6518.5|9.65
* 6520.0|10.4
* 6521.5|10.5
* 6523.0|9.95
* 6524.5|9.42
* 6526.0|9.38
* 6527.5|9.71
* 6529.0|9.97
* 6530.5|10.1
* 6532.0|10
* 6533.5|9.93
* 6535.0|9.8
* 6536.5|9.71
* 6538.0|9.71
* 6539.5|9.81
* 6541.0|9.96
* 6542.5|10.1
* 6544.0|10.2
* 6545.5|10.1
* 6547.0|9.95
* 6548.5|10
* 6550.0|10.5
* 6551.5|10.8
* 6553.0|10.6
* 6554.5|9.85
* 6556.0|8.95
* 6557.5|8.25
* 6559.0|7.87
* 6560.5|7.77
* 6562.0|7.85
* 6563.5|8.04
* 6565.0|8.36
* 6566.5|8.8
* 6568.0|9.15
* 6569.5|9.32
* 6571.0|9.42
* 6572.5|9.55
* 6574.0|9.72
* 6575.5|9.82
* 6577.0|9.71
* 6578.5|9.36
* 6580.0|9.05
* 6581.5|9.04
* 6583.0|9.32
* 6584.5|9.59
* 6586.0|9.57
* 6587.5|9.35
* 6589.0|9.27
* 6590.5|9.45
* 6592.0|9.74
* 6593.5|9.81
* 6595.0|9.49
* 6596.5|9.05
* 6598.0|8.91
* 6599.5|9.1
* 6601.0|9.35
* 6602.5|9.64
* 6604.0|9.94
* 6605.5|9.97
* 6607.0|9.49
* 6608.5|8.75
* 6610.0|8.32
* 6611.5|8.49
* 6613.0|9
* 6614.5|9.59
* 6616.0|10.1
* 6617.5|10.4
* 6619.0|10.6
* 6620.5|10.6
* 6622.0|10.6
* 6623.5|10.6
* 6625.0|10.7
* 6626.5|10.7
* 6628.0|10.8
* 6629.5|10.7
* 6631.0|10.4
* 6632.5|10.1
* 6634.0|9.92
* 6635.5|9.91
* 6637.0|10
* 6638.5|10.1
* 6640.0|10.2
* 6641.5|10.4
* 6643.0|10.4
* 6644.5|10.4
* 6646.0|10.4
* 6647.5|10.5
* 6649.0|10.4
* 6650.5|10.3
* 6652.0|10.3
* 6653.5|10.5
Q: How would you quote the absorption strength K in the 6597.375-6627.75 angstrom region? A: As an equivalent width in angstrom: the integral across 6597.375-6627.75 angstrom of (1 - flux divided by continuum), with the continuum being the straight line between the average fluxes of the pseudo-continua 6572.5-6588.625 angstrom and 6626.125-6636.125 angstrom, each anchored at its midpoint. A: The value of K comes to 0.81 angstrom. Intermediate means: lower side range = 9.45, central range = 9.76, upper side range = 10.4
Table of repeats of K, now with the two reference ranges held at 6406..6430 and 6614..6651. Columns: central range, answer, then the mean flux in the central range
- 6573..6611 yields 3.3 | 9.39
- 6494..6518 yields 1.6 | 9.46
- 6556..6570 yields 2.5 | 8.39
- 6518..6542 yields 0.7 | 9.88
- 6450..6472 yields 1.1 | 9.53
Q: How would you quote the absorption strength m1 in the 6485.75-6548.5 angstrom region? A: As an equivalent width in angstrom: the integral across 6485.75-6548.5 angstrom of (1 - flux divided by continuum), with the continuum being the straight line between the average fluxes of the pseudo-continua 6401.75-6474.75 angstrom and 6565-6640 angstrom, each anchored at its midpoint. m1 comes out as 0.3 angstrom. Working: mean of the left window 9.83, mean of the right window 9.67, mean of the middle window 9.71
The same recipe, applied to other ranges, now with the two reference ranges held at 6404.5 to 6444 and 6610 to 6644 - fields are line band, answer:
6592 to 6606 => 0.9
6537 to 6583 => 3.3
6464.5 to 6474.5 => 0.4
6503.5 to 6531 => 2.0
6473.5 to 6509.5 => 0.3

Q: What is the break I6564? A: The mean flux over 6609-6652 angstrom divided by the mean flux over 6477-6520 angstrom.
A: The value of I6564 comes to 1.0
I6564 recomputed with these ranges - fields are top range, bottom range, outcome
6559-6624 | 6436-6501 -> 0.95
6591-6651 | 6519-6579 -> 1.04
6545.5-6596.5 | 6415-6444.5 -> 0.92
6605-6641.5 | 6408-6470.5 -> 1.02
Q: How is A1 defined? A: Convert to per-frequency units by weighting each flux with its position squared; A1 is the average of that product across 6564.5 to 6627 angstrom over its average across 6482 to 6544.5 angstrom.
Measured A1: 1.01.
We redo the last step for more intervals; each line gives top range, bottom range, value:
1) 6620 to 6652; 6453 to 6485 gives 1.12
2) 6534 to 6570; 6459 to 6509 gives 0.97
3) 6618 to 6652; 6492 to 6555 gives 1.10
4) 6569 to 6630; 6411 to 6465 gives 1.03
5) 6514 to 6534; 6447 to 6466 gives 1.04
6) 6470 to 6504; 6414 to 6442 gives 1.02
